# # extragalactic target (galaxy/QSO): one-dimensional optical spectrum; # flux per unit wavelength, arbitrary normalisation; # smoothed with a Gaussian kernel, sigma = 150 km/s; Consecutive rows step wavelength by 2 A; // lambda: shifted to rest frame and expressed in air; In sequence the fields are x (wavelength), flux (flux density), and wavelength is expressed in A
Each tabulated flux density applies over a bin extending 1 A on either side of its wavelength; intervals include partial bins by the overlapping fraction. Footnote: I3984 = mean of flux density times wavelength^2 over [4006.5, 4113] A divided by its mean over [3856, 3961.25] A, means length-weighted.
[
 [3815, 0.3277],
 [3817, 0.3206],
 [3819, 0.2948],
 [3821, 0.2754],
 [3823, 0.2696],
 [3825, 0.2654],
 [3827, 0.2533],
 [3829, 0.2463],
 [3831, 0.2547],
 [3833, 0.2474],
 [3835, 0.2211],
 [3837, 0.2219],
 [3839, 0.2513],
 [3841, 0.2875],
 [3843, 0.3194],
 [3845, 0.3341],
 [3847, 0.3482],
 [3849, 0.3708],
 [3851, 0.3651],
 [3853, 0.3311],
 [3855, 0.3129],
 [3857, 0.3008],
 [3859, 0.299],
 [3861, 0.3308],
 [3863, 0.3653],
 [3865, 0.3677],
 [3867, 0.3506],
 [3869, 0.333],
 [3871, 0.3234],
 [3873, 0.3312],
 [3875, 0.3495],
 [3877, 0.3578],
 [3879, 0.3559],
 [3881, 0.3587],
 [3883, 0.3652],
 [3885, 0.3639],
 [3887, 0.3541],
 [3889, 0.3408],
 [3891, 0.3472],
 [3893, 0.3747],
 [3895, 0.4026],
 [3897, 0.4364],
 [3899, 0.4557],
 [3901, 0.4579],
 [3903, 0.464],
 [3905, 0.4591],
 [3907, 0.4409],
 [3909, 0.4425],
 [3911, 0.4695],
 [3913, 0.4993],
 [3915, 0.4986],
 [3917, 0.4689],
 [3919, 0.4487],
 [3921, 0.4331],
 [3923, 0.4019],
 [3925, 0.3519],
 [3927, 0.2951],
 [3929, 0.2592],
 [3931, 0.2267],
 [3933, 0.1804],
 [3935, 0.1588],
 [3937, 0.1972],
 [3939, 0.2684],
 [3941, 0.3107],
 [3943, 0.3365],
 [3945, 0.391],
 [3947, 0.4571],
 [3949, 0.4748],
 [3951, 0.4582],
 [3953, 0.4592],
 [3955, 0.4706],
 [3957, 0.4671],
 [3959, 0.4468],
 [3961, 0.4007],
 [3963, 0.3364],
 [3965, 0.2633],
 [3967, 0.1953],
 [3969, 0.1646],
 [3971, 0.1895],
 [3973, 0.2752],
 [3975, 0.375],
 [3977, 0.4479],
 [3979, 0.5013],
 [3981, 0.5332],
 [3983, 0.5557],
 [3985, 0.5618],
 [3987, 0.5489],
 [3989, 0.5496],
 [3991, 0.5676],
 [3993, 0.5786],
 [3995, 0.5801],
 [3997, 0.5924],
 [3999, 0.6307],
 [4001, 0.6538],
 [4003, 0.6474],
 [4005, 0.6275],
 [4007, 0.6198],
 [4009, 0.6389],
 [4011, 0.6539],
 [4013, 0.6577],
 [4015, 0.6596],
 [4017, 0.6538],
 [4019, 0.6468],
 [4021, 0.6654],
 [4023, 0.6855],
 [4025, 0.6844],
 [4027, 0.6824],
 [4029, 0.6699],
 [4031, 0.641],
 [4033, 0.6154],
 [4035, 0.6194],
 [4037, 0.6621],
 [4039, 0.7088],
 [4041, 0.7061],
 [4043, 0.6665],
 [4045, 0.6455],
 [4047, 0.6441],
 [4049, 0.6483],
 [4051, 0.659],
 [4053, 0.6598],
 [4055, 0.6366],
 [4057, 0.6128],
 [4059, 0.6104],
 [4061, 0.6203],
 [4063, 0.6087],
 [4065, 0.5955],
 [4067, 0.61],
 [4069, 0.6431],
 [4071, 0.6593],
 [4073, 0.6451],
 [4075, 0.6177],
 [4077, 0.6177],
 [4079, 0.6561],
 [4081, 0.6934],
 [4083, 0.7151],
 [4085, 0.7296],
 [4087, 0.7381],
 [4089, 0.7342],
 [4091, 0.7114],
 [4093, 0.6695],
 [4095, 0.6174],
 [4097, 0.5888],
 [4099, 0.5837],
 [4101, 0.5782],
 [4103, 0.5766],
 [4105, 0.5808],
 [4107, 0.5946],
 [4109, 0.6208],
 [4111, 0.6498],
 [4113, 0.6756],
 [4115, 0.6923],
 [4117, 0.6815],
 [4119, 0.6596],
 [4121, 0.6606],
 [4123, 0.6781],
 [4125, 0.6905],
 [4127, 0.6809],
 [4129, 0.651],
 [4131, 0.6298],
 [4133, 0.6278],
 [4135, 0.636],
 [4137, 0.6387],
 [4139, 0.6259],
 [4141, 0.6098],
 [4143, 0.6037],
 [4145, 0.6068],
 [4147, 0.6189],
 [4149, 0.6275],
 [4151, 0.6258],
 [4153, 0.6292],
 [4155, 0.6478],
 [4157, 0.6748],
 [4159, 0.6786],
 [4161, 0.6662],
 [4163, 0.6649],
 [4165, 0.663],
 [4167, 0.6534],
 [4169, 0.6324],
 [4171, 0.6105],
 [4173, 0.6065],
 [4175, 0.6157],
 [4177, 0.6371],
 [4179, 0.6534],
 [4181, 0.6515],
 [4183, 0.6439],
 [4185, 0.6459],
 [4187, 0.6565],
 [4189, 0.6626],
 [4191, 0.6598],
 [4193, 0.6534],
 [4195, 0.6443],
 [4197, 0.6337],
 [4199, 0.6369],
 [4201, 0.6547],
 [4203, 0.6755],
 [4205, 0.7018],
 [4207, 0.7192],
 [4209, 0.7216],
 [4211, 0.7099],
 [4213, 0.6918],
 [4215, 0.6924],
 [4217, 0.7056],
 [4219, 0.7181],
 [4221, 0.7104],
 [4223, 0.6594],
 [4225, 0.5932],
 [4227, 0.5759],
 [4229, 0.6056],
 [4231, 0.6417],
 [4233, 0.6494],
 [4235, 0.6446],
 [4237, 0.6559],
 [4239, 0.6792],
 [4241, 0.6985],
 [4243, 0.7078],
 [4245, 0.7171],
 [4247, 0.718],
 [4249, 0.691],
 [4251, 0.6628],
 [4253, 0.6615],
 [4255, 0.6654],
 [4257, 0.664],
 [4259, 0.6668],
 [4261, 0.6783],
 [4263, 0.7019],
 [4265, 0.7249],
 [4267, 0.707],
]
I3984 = 1.86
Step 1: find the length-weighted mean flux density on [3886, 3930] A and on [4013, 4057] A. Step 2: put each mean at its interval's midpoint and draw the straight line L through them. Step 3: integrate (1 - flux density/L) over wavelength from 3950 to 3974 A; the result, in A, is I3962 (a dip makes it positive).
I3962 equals 7.9 A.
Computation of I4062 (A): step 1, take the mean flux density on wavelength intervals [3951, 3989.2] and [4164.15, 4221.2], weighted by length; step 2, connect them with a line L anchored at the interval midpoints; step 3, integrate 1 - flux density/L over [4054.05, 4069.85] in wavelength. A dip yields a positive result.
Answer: -3.2 A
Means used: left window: 0.406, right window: 0.664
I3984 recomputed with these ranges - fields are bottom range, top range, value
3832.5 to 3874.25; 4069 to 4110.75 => 2.30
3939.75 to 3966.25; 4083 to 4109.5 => 1.72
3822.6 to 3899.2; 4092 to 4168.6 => 2.24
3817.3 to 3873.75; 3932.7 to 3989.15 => 1.33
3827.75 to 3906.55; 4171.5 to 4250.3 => 2.29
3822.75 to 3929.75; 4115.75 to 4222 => 2.13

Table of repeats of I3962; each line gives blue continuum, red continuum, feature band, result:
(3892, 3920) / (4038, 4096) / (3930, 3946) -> 7.6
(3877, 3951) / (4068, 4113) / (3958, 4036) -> -4.4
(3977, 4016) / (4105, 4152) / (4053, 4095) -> -2.2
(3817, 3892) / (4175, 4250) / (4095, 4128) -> -3.9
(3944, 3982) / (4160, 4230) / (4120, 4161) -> -3.4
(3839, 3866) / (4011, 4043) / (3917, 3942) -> 9.1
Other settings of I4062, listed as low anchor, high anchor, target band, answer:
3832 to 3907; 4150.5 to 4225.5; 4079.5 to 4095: -3.9 A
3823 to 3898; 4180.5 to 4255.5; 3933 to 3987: 6.3 A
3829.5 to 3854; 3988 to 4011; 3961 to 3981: 8.4 A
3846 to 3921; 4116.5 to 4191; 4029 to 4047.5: -4.3 A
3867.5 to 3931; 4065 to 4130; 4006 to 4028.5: -4.6 A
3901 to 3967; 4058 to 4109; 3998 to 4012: -3.8 A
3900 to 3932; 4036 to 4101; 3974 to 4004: -1.5 A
